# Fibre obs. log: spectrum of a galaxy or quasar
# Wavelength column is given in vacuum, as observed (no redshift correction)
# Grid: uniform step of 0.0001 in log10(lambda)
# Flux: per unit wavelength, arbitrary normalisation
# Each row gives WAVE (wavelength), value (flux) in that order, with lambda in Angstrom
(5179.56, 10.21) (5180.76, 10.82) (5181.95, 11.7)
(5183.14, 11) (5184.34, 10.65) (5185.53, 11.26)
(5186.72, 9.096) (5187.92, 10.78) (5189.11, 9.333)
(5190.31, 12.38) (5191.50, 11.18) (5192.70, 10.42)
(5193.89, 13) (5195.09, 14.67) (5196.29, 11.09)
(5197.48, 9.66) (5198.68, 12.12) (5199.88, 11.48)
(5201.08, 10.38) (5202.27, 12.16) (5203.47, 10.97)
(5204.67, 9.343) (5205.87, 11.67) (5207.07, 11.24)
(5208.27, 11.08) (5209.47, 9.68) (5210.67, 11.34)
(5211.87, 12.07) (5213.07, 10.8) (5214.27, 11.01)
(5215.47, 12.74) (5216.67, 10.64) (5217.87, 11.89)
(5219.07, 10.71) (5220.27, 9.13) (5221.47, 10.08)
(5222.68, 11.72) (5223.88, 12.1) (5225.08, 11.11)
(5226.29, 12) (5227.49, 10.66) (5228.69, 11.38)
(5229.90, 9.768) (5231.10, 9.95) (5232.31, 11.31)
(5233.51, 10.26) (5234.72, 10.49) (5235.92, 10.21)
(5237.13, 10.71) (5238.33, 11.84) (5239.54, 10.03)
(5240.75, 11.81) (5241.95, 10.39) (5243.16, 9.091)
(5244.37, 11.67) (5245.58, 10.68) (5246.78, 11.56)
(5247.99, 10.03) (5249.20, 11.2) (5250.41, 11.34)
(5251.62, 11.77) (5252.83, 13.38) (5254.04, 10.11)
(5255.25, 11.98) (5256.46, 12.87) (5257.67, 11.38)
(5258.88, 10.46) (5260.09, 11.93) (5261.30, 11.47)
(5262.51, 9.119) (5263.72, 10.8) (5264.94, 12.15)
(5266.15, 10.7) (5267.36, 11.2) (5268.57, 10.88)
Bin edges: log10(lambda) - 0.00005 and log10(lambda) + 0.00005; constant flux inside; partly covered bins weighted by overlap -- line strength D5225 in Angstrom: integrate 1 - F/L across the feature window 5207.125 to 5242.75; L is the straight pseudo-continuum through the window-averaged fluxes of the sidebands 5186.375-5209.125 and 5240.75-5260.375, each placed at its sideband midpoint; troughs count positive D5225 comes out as 0.9 Angstrom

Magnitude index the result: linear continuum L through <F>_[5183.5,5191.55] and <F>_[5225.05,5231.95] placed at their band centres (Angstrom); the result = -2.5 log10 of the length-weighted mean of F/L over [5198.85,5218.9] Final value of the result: -0.044 mag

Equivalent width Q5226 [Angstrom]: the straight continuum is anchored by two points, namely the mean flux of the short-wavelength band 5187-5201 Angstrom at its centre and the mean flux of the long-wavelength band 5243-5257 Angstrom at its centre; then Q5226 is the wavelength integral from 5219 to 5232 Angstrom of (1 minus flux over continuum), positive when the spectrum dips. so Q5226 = 0.7 Angstrom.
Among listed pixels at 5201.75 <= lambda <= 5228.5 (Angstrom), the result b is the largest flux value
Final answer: 12.74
